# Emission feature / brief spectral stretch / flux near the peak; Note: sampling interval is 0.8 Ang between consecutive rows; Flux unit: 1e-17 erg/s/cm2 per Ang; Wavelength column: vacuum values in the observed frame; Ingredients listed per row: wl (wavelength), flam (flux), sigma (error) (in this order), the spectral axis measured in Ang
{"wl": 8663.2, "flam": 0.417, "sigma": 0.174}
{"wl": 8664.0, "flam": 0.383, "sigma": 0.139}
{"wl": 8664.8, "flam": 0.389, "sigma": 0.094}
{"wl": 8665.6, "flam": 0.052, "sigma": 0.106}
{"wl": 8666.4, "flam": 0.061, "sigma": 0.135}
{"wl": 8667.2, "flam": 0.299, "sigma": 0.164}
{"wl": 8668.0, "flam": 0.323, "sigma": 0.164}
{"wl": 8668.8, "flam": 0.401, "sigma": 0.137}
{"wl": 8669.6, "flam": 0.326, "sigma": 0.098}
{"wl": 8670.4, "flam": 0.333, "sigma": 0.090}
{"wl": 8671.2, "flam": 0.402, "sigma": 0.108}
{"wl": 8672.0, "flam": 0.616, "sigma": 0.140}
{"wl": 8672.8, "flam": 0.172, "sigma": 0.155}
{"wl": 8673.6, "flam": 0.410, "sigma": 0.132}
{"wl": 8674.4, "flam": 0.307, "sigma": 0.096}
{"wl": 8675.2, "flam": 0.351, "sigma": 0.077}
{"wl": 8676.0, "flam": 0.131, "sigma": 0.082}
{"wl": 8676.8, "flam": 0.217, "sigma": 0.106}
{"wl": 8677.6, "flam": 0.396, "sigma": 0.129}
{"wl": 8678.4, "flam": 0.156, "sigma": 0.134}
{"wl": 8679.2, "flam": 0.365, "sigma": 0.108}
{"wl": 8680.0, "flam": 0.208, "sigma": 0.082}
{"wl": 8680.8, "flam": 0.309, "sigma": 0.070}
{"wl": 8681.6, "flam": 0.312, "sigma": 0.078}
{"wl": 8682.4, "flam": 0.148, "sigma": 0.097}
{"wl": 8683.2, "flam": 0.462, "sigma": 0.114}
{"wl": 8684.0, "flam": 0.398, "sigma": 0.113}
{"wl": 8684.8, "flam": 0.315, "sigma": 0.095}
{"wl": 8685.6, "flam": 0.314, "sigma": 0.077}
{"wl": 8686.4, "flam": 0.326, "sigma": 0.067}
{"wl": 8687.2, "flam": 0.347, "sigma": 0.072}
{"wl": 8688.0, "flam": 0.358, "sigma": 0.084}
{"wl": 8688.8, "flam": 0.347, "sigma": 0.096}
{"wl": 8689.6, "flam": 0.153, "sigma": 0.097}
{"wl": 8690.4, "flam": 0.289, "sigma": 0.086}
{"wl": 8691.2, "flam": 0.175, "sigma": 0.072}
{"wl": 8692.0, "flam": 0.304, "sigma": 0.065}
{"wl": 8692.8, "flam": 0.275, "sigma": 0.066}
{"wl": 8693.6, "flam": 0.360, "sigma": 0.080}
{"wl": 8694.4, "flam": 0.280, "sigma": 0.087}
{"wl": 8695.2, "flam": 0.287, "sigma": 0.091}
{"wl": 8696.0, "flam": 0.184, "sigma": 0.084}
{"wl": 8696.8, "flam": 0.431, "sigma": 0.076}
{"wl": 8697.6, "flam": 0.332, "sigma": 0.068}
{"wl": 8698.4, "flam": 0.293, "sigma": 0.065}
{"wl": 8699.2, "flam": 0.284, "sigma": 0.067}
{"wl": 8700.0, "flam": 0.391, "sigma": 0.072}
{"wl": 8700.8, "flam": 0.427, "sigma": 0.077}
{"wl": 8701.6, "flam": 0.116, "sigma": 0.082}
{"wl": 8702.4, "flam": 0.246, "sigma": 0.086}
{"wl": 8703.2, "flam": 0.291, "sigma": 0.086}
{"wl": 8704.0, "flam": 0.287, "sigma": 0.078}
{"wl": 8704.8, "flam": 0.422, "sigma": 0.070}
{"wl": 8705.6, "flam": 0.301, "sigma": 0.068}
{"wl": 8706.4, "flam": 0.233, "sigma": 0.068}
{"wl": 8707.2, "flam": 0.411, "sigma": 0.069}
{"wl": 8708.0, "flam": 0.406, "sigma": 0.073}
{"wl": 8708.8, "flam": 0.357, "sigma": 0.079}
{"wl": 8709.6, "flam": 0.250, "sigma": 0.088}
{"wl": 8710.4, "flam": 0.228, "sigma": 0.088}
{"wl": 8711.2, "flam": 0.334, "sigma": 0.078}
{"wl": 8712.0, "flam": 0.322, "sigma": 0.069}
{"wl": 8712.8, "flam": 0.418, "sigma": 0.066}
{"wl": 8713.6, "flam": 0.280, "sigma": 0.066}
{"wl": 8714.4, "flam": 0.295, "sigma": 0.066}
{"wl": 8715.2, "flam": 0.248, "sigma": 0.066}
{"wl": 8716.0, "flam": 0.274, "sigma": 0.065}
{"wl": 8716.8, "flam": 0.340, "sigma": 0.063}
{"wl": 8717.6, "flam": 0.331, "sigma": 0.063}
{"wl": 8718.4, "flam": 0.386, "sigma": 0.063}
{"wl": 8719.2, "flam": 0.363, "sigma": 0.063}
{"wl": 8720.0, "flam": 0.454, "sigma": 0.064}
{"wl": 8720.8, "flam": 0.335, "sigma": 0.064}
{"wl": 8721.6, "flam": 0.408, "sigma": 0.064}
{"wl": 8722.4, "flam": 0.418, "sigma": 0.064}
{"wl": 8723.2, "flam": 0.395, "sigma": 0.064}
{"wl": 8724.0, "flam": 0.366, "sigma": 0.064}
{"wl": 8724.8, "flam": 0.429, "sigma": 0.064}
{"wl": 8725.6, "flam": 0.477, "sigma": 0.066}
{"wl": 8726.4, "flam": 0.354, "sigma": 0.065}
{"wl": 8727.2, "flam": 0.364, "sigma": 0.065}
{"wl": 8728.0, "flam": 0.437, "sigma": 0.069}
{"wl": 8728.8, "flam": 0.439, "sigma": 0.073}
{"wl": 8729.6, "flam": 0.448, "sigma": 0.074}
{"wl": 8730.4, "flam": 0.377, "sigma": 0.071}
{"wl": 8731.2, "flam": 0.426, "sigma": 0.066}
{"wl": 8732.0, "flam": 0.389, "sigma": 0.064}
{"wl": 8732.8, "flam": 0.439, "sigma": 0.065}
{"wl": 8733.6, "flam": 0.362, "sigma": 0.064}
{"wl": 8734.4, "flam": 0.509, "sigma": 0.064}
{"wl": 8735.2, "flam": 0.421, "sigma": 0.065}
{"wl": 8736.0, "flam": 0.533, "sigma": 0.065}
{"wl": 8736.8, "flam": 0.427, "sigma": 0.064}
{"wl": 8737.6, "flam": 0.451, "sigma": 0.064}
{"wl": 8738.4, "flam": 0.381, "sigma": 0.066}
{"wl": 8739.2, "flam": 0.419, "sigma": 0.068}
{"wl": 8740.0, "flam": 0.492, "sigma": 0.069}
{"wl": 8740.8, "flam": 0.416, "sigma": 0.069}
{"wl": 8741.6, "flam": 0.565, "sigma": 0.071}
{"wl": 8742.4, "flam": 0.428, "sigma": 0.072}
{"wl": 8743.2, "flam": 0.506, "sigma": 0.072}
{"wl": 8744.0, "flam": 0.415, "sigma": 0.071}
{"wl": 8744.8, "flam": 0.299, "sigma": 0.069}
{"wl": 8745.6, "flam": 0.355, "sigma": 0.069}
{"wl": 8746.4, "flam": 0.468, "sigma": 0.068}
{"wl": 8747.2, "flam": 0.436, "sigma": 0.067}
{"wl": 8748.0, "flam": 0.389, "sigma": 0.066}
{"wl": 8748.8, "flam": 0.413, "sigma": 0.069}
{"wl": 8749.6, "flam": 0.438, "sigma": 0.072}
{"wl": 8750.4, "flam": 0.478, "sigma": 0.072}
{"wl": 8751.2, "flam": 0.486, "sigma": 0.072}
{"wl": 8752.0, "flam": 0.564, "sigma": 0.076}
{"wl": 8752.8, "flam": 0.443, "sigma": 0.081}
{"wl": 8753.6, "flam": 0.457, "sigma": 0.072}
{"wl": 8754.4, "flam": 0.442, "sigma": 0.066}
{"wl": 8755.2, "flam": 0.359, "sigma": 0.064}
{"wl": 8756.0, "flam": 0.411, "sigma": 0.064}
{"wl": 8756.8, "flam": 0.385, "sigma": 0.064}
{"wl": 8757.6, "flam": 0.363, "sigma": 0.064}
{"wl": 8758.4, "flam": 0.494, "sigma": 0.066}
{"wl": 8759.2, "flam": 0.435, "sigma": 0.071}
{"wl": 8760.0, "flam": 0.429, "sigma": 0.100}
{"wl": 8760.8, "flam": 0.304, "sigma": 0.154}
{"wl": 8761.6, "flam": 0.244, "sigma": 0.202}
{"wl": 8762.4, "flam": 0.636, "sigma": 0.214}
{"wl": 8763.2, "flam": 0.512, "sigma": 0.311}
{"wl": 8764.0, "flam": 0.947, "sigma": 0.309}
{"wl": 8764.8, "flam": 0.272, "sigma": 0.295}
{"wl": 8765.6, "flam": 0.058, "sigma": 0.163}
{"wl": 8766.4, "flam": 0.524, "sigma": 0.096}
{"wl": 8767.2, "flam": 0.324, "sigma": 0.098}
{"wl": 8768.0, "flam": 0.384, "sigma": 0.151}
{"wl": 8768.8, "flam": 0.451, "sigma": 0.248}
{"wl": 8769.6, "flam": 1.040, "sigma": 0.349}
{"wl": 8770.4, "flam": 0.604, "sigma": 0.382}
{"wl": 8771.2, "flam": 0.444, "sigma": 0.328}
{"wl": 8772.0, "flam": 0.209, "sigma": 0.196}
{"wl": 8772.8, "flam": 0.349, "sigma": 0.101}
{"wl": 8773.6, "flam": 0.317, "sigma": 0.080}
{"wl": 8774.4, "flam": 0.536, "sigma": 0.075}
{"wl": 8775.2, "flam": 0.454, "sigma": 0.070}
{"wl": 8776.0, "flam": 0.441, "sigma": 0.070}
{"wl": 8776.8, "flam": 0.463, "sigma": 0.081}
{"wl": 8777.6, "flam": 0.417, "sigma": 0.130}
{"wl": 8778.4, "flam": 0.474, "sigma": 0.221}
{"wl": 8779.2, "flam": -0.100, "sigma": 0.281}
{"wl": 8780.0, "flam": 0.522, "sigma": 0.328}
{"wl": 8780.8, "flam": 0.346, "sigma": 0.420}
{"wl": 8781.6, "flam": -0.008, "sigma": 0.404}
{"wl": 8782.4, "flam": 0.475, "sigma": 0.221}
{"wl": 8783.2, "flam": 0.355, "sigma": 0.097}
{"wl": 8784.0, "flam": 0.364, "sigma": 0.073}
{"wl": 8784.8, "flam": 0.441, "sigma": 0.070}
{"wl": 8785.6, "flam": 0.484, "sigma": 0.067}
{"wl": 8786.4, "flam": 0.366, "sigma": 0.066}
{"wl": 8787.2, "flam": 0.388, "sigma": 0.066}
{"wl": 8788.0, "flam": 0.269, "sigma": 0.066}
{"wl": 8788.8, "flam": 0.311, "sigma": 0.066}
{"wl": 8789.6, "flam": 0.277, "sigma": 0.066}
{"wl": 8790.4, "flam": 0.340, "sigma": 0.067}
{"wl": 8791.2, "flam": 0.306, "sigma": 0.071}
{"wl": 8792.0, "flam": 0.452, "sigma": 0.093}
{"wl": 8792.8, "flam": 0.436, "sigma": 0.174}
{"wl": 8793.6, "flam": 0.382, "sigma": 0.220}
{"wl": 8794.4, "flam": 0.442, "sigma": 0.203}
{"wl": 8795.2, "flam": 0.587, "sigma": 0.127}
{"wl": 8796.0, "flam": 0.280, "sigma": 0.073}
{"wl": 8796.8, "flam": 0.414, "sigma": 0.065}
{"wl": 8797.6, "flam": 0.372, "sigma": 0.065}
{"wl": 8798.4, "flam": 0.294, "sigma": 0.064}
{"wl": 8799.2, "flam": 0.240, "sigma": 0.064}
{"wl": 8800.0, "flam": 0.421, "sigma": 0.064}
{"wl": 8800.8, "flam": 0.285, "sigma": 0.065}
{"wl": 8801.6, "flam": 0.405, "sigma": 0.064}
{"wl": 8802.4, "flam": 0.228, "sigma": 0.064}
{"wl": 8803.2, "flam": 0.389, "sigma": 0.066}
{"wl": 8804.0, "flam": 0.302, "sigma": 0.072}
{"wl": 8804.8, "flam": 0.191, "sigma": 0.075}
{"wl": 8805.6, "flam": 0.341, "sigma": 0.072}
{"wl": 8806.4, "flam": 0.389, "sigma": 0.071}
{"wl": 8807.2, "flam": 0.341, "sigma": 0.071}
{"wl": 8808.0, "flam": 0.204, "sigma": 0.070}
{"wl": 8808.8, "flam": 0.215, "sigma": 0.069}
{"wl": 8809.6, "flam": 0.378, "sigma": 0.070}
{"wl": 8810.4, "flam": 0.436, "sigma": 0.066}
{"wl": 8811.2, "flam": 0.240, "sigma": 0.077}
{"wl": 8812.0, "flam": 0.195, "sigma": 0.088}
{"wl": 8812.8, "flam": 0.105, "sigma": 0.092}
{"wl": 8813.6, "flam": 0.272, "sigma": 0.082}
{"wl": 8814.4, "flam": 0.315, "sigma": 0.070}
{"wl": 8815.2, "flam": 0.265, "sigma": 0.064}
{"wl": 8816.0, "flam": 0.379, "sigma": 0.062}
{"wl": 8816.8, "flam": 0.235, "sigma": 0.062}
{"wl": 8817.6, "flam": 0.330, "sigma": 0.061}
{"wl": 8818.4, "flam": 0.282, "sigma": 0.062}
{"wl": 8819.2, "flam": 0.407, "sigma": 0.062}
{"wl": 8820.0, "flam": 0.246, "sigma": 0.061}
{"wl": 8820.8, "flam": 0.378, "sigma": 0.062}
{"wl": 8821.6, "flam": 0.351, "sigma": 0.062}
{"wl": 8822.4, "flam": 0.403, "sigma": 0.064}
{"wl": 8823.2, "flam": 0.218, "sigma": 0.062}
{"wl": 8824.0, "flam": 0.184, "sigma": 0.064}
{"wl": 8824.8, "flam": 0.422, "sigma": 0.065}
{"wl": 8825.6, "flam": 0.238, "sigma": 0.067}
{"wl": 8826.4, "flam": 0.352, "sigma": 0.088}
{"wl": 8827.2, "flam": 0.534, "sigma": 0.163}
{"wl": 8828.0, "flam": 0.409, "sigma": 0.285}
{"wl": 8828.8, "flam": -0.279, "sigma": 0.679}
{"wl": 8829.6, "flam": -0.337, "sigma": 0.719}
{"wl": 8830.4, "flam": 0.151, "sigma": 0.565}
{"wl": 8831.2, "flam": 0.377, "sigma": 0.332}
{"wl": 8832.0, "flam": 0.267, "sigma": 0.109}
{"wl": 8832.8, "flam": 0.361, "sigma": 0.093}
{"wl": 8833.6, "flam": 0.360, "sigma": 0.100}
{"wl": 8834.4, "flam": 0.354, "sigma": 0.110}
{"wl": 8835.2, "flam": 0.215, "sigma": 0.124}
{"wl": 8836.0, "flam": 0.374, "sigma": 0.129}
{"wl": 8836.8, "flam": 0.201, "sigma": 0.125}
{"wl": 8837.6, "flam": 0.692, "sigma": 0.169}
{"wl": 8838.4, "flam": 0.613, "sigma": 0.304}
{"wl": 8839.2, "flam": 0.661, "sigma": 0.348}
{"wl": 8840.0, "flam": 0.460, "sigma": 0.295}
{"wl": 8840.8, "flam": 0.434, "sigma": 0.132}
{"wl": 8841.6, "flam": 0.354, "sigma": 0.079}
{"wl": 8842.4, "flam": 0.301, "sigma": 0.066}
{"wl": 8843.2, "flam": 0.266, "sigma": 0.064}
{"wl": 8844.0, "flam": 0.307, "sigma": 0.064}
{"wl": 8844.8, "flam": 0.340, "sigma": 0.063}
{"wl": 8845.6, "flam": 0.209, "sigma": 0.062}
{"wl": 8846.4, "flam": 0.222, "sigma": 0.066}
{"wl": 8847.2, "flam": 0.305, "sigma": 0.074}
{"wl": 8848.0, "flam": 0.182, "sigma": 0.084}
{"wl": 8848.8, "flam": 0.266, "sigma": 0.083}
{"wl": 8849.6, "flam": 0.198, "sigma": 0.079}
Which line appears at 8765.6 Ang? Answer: Mg II 2798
